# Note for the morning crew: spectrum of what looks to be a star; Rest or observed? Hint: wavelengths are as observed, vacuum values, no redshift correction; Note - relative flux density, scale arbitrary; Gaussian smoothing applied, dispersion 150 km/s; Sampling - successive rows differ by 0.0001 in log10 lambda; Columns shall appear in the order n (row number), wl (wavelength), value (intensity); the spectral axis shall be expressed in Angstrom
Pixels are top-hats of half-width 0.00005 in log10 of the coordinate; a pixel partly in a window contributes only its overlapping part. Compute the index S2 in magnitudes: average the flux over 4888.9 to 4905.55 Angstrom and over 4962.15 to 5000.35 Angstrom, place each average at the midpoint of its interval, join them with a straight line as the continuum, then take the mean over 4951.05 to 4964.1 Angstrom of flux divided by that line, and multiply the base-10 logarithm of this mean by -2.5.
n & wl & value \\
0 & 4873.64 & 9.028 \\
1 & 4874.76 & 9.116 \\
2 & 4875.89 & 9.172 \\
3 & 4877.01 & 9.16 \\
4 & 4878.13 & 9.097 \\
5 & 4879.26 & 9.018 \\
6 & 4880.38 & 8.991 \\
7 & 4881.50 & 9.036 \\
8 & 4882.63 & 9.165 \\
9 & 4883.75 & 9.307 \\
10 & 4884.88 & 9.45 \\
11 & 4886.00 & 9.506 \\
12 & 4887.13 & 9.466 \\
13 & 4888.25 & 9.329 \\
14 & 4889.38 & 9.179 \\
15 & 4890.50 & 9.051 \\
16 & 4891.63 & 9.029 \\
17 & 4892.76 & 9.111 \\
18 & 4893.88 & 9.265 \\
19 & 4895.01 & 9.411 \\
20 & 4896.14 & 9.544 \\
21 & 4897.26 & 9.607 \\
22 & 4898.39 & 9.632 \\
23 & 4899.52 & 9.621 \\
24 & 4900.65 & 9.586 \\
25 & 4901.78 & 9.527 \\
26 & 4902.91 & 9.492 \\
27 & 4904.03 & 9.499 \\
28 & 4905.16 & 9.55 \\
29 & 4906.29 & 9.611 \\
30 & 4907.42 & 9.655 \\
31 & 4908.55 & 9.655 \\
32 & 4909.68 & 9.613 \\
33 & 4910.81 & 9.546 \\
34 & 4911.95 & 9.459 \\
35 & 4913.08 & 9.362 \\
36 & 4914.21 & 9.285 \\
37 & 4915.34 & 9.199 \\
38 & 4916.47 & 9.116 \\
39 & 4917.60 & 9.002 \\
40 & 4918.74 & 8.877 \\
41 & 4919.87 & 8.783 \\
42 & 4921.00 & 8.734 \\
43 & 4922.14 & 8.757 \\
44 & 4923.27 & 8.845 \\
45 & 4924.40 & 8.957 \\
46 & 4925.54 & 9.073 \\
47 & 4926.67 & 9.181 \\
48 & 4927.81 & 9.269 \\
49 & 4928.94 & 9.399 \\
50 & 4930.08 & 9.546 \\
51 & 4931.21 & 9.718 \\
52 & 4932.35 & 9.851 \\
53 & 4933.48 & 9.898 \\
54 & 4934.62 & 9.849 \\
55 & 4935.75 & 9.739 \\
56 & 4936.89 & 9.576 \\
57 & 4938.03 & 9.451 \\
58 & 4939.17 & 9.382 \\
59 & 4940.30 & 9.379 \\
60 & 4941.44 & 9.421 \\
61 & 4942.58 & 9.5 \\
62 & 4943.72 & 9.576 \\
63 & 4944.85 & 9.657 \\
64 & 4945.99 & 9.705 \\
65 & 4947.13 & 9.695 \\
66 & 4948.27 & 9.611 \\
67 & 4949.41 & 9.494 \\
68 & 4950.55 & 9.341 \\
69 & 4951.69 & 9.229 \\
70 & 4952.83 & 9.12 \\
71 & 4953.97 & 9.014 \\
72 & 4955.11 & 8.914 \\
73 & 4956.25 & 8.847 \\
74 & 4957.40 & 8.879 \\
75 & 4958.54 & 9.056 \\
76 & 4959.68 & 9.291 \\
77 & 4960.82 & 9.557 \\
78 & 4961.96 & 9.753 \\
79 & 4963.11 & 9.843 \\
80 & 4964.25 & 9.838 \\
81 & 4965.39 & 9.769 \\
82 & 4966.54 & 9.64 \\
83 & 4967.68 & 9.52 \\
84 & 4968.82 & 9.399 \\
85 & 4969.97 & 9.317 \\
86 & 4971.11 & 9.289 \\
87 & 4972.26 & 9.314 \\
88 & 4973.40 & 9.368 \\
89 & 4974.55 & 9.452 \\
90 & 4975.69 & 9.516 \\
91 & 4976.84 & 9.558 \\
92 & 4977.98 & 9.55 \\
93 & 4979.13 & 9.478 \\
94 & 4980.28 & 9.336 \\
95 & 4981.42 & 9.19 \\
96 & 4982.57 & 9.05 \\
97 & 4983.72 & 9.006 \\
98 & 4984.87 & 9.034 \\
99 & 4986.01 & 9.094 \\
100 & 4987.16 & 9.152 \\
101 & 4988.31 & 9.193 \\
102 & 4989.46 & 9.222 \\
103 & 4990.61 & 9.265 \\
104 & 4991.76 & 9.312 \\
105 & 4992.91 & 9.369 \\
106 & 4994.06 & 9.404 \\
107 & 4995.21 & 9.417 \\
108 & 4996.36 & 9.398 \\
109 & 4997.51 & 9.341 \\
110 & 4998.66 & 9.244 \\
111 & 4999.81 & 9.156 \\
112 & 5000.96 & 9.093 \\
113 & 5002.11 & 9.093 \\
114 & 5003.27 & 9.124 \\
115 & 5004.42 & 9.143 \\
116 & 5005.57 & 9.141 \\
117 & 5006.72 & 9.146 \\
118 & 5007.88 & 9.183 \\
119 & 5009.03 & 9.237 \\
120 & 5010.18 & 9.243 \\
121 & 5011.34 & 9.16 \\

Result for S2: 0.02 mag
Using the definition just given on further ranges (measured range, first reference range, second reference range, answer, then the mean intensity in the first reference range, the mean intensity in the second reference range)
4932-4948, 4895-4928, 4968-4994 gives -0.04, 9.31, 9.3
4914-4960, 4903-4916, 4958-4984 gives 0.02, 9.5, 9.44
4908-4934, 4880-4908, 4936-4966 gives 0.02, 9.39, 9.42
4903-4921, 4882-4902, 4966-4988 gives 0.00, 9.37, 9.33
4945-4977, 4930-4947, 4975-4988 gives 0.00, 9.62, 9.27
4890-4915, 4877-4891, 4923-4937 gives -0.02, 9.22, 9.46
